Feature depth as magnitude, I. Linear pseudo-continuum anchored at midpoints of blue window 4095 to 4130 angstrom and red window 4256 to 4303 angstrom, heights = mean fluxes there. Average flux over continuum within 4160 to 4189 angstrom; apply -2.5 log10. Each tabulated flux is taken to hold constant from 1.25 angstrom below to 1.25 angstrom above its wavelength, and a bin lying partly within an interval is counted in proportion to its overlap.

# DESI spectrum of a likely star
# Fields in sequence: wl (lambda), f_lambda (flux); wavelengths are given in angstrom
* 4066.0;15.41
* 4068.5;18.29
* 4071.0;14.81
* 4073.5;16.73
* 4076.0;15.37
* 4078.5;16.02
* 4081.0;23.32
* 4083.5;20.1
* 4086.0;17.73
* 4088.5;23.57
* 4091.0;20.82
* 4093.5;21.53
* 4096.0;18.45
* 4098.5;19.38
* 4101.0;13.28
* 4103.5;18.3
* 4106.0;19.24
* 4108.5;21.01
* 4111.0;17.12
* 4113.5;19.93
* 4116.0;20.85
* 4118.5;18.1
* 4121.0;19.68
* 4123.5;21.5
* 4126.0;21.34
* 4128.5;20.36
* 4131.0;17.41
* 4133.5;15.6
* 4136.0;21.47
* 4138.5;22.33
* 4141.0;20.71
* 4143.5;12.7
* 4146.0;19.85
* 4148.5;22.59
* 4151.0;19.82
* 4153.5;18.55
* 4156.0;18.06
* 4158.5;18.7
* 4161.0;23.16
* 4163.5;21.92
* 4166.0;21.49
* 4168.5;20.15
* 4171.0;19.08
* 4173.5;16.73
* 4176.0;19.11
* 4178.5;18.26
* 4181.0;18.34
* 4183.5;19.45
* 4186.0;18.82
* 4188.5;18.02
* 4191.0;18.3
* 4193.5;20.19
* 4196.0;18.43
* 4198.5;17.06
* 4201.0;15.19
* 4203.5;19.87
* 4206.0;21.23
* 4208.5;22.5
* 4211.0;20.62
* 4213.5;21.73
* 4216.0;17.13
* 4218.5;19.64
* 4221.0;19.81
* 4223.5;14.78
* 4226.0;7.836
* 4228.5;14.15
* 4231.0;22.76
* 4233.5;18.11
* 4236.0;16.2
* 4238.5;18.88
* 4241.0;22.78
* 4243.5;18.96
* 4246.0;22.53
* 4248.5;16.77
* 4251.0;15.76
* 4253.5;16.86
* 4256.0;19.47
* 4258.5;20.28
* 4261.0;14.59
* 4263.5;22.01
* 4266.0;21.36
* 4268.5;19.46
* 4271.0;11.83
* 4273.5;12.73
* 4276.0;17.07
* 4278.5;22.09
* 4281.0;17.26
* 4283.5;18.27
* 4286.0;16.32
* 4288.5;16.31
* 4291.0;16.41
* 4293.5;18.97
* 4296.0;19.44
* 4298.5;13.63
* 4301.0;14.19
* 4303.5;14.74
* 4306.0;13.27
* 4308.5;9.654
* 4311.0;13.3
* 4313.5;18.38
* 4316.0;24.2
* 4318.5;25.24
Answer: -0.06 mag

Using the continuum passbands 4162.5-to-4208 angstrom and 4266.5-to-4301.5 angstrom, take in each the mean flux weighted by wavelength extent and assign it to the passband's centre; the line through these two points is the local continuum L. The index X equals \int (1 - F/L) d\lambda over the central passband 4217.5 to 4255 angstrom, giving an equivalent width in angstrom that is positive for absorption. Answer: 0.37 angstrom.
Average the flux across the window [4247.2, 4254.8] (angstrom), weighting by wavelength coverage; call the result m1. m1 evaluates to 16.5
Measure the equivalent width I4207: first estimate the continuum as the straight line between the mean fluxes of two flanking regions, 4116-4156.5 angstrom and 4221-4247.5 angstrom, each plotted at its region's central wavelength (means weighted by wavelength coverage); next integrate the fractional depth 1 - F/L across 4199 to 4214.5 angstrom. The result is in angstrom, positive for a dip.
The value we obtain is -1.5 angstrom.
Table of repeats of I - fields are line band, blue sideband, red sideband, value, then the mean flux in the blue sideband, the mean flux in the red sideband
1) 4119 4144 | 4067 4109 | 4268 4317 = -0.08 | 18.6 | 16.3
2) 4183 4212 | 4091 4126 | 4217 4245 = -0.06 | 19.2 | 17.7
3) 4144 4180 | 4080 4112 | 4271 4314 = -0.08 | 19.5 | 15.8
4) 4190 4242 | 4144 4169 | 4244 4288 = 0.03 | 20.2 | 17.9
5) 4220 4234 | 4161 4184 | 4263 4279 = 0.15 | 19.6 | 17.7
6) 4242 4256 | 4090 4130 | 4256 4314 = -0.07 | 19.4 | 16.6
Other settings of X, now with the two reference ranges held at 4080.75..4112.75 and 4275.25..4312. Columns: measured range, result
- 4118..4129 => -0.80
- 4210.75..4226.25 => -0.37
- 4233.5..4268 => -4.41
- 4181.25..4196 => -0.84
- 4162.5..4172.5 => -1.27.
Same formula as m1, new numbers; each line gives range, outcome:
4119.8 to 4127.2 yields 20.8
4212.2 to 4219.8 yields 19.5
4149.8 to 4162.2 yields 19.6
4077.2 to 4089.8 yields 20.1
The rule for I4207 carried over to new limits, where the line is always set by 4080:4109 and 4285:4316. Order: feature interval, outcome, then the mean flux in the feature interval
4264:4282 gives -1.5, 17.6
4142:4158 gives 0.0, 18.6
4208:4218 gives -1.7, 20.3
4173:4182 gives -0.1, 18.2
